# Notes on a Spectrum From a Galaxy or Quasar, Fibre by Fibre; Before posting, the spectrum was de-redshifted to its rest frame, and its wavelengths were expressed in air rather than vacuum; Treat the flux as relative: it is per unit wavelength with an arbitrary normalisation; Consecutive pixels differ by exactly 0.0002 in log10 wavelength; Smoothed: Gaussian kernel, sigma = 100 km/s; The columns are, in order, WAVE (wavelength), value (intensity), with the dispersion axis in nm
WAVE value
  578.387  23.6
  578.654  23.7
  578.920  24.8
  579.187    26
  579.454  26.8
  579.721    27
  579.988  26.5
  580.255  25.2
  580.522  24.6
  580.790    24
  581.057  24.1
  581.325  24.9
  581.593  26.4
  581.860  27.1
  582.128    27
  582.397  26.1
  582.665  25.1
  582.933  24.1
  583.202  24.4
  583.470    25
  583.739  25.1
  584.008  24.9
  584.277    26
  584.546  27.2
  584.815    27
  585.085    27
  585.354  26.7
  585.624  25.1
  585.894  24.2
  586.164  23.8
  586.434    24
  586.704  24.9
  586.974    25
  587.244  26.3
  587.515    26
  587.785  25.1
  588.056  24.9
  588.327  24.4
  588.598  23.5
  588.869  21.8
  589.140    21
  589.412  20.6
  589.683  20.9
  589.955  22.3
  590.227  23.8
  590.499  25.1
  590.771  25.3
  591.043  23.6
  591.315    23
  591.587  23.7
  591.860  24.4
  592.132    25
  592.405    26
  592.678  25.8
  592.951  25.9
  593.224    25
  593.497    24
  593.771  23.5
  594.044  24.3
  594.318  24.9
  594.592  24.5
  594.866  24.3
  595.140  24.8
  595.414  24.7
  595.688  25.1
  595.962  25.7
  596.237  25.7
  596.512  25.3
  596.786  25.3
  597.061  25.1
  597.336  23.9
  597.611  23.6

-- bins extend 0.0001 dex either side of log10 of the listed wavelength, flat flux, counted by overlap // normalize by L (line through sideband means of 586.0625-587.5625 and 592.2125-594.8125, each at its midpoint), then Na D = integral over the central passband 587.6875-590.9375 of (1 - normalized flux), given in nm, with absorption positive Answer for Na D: 0.22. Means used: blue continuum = 25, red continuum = 24.9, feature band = 23.2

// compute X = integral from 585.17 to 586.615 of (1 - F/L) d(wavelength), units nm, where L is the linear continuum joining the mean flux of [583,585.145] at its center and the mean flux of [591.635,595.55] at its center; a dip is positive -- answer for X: 0.04 nm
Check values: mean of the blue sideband 25.7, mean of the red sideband 24.8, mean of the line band 24.8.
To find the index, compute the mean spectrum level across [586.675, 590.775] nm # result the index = 23.7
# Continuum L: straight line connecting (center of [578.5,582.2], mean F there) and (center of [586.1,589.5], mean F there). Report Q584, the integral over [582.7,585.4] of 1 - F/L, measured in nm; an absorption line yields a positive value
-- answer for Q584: -0.10 nm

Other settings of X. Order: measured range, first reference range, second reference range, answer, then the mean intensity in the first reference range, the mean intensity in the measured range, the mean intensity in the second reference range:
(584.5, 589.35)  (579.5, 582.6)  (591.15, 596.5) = 0.099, 25.7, 24.8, 24.8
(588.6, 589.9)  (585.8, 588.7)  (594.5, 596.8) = 0.180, 24.8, 21.4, 25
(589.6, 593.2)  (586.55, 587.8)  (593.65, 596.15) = 0.108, 25.5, 24.3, 24.7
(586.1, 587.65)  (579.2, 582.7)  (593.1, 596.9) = 0.019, 25.8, 25.1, 24.8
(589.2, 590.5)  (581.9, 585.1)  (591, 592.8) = 0.138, 25.7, 22.2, 24.5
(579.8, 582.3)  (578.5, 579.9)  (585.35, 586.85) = -0.020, 25.6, 25.6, 24.6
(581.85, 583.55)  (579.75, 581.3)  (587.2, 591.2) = -0.054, 25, 25.4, 23.6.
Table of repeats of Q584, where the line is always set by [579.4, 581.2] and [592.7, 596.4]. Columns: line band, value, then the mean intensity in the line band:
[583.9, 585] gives -0.048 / 26.3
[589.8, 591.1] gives 0.052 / 24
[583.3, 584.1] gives 0.009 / 25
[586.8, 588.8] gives 0.014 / 24.9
